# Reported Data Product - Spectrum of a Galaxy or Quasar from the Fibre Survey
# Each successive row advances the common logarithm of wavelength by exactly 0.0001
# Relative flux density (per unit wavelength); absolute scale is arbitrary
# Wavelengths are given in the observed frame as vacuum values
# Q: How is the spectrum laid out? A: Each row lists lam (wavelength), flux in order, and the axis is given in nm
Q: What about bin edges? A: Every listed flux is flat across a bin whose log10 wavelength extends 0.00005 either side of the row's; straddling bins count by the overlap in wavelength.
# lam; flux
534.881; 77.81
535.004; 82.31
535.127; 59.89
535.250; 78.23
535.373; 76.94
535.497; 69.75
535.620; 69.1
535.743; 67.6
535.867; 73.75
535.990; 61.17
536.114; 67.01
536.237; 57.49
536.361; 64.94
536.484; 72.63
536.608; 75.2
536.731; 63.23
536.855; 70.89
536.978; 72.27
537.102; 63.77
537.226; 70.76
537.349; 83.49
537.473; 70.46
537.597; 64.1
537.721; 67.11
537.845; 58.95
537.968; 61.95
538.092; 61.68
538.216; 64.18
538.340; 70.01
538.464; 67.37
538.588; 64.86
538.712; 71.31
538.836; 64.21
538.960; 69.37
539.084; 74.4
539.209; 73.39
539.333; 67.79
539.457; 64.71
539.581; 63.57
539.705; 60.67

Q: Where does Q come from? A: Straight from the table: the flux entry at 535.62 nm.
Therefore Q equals 69.1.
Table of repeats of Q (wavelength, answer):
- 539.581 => 63.57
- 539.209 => 73.39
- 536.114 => 67.01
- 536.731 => 63.23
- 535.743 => 67.6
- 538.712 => 71.31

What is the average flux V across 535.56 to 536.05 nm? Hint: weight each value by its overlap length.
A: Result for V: 67.9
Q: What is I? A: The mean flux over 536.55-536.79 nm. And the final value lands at 69.4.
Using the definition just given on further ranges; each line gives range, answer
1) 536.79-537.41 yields 72.2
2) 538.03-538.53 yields 65.8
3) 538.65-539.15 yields 69.8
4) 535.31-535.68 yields 71.9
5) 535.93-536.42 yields 62.6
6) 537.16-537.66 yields 72.1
